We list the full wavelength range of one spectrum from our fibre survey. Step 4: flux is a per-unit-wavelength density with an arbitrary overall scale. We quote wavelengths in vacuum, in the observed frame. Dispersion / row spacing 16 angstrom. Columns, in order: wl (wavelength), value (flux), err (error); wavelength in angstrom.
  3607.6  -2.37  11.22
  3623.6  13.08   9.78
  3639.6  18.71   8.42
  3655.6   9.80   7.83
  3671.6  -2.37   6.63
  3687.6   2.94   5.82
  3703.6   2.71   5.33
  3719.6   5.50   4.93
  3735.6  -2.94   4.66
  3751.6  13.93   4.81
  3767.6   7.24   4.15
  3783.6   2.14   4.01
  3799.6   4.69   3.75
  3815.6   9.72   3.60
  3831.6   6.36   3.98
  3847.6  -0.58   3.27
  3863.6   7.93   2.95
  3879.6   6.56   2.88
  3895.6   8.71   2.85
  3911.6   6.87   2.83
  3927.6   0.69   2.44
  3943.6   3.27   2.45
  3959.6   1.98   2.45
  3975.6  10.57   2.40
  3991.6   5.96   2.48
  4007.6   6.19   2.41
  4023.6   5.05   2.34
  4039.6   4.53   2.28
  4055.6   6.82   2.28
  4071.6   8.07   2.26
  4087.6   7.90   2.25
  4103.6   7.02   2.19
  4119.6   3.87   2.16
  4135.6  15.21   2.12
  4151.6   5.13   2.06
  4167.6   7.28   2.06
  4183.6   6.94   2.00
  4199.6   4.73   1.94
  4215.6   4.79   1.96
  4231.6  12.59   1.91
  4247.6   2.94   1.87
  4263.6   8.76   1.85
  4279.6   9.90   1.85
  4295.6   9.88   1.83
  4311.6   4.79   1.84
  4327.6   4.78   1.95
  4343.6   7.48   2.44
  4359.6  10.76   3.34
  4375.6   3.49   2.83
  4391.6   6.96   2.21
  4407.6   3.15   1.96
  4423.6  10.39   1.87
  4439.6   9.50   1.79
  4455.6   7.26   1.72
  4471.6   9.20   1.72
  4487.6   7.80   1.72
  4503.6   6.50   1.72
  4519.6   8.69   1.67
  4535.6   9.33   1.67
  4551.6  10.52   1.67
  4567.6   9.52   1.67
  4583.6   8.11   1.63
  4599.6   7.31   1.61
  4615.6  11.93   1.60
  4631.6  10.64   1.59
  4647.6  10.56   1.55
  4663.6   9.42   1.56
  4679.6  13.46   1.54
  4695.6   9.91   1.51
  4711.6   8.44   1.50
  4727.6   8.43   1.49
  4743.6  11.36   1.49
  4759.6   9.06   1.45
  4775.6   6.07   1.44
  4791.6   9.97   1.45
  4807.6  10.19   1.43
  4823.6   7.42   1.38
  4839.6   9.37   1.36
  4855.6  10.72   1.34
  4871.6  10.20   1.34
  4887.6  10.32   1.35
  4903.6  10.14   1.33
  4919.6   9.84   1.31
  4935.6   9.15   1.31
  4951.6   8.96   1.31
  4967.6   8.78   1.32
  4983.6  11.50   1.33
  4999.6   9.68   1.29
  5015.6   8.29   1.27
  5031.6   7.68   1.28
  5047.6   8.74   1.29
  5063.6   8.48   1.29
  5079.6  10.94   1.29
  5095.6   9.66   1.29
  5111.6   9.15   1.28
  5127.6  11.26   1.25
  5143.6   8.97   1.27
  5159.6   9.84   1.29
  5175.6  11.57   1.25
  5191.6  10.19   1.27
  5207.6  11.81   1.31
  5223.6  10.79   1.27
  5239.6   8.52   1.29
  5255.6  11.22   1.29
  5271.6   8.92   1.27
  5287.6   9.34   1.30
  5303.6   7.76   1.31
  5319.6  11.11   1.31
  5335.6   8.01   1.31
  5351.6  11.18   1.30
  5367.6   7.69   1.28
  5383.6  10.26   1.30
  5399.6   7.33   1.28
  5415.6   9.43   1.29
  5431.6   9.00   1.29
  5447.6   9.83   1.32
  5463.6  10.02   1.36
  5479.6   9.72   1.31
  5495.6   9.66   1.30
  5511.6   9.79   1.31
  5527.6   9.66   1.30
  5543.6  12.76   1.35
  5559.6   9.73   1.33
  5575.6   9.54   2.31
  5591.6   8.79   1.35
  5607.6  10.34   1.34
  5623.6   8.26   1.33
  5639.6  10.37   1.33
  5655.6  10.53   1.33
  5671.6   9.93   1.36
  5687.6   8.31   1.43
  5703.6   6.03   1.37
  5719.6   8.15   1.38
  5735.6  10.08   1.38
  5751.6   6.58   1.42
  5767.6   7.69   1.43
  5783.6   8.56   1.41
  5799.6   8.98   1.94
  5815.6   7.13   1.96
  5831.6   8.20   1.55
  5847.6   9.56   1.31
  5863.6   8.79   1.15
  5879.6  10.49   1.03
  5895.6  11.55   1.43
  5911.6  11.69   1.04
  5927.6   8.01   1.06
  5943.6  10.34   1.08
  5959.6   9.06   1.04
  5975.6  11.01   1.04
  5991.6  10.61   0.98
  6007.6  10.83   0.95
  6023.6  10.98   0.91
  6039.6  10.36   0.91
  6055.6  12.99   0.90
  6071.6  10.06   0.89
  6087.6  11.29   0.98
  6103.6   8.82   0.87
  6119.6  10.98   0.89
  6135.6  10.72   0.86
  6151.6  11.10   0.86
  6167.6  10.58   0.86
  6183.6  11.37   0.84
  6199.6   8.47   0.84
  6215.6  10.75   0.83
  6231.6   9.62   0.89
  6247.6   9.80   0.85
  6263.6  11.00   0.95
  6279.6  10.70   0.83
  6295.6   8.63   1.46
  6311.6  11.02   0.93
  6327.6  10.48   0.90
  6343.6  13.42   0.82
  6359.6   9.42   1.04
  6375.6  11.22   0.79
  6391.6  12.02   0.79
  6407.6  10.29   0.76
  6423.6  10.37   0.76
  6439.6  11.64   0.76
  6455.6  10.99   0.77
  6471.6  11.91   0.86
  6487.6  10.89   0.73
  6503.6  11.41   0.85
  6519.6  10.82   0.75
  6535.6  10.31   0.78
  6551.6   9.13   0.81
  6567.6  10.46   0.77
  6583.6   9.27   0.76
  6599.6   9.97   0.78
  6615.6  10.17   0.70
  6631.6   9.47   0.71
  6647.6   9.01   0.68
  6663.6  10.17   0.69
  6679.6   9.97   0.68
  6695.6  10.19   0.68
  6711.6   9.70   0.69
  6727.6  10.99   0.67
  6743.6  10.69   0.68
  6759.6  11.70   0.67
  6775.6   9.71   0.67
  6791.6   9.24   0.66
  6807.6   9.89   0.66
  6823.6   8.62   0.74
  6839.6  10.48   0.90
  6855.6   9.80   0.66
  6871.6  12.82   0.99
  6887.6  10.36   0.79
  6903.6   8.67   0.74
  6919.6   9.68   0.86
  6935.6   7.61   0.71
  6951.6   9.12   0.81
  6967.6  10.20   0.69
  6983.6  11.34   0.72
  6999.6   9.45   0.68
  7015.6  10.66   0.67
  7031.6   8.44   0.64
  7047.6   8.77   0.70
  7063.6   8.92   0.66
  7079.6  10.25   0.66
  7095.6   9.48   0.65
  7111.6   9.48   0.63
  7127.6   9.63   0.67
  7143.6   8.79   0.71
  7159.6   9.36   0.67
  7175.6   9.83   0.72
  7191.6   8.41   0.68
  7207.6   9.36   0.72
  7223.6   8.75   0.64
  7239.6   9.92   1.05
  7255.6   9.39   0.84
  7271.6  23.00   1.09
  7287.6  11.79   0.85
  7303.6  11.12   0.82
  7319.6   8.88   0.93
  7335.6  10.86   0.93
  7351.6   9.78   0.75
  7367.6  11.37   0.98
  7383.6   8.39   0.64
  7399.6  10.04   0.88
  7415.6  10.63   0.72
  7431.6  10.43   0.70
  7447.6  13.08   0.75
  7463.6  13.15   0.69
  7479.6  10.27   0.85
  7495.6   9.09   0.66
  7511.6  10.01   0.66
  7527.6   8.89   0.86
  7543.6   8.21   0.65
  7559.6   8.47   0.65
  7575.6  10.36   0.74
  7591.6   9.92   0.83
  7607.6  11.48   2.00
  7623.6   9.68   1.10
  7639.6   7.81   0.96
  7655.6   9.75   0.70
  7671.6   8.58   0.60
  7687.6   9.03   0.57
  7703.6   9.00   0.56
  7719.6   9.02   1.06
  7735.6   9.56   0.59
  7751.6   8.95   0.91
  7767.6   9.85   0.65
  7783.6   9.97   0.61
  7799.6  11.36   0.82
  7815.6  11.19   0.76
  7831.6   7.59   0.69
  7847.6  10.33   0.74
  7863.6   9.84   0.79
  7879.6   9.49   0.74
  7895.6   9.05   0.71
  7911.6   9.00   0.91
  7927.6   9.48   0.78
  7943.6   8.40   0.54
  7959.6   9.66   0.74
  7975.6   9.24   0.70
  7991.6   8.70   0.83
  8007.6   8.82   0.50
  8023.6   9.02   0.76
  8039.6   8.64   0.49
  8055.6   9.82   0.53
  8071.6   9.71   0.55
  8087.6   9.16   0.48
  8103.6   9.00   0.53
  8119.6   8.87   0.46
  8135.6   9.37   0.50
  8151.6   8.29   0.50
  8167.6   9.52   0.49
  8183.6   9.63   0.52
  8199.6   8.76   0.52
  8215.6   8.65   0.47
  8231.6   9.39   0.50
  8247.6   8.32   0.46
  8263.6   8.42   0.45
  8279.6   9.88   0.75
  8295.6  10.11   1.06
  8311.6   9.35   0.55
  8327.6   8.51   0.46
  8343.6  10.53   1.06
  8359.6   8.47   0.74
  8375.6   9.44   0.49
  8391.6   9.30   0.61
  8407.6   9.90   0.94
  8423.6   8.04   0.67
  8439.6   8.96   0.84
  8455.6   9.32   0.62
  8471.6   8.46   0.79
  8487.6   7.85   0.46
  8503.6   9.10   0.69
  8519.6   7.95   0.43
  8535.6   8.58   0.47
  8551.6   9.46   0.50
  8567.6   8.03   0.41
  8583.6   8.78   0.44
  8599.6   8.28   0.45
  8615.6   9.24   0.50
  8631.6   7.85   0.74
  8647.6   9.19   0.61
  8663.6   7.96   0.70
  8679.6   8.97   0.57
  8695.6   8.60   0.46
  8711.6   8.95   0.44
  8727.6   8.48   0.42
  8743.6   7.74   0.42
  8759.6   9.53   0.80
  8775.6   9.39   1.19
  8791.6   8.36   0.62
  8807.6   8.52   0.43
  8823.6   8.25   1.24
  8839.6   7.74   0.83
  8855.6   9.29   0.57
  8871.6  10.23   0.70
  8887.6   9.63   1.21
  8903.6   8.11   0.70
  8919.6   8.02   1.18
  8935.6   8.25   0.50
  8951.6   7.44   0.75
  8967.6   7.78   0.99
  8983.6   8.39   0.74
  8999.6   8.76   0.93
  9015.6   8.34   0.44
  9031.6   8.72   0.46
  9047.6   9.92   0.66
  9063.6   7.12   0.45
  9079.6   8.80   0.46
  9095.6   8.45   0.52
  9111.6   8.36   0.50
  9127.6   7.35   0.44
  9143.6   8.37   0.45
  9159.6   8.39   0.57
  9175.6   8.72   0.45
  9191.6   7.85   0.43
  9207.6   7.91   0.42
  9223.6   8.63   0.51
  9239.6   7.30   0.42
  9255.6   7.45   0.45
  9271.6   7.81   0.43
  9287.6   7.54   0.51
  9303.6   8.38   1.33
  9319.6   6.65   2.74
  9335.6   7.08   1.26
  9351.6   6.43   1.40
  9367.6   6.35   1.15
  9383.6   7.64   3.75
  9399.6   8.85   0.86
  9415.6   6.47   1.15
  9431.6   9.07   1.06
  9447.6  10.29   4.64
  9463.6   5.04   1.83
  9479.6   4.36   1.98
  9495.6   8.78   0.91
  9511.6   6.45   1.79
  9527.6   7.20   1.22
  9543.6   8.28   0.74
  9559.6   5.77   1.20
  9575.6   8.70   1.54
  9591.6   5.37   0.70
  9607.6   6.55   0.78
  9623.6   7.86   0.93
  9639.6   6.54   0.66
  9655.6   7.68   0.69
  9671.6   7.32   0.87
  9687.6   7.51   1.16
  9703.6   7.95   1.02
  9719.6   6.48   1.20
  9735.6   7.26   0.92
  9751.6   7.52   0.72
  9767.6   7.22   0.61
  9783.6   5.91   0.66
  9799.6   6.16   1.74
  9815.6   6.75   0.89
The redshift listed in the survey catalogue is 0.11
